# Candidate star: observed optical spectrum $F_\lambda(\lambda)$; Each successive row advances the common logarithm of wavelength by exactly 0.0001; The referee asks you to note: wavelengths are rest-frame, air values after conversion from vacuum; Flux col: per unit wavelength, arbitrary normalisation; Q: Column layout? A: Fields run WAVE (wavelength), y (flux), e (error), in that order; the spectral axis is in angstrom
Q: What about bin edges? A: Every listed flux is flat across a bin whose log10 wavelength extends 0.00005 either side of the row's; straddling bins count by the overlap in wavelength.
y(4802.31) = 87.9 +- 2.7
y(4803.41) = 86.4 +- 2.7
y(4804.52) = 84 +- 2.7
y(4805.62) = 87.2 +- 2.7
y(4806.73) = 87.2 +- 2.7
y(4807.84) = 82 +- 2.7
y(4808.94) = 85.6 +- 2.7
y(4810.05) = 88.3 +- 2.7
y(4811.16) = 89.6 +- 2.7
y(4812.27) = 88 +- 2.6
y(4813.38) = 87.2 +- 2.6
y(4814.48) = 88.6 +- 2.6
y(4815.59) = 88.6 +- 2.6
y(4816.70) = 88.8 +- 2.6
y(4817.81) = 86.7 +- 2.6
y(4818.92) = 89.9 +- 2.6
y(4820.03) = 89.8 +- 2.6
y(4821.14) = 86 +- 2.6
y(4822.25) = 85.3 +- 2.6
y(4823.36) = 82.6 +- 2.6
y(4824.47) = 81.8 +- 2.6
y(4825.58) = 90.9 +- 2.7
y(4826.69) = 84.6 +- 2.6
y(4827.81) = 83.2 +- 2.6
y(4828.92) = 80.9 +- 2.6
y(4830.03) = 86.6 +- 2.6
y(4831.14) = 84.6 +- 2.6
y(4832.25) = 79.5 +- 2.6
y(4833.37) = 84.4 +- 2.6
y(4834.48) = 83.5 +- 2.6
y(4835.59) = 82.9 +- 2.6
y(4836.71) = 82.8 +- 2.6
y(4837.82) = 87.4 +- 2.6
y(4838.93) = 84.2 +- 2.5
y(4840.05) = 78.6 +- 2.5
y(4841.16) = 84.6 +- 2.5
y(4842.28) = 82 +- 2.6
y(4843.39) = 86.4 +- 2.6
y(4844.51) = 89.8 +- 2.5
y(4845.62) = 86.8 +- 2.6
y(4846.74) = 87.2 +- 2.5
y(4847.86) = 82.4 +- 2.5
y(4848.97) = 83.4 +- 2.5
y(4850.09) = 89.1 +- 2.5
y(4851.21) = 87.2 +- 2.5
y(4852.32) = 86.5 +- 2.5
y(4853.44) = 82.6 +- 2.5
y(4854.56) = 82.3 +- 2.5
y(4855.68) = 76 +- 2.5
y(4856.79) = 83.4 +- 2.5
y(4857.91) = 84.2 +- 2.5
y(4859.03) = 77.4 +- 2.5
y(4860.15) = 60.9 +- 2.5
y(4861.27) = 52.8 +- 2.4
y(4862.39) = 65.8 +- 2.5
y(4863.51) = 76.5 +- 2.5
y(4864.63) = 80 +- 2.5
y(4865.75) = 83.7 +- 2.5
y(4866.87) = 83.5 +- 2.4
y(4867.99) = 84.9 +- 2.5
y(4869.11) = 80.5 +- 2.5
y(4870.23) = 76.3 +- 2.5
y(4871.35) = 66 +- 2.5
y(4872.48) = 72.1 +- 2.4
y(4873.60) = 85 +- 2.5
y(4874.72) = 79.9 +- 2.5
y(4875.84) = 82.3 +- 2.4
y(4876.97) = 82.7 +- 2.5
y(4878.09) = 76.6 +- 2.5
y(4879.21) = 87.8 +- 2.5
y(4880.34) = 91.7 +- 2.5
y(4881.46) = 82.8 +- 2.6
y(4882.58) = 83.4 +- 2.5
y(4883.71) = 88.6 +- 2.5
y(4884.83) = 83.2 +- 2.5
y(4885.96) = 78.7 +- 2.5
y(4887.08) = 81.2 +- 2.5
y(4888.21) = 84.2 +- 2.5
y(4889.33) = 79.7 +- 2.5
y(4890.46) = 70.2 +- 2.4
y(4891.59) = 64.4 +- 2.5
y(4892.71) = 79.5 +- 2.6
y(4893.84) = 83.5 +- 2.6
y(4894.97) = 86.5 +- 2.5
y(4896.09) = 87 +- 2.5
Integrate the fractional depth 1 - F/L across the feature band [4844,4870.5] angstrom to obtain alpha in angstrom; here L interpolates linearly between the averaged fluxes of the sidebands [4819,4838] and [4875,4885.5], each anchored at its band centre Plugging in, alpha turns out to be 1.3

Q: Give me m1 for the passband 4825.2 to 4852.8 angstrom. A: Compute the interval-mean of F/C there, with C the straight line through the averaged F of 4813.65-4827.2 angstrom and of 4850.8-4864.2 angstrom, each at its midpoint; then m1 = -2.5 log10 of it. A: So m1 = -0.04 mag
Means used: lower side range 87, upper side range 76.2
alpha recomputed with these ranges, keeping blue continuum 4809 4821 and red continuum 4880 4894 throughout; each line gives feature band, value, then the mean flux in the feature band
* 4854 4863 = 1.2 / 72.9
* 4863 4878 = 0.5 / 79.4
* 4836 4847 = 0.1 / 84.9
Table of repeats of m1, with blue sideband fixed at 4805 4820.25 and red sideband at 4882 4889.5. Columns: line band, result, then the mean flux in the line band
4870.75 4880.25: 0.05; 79.6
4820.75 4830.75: 0.03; 84.6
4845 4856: 0.01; 84.5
